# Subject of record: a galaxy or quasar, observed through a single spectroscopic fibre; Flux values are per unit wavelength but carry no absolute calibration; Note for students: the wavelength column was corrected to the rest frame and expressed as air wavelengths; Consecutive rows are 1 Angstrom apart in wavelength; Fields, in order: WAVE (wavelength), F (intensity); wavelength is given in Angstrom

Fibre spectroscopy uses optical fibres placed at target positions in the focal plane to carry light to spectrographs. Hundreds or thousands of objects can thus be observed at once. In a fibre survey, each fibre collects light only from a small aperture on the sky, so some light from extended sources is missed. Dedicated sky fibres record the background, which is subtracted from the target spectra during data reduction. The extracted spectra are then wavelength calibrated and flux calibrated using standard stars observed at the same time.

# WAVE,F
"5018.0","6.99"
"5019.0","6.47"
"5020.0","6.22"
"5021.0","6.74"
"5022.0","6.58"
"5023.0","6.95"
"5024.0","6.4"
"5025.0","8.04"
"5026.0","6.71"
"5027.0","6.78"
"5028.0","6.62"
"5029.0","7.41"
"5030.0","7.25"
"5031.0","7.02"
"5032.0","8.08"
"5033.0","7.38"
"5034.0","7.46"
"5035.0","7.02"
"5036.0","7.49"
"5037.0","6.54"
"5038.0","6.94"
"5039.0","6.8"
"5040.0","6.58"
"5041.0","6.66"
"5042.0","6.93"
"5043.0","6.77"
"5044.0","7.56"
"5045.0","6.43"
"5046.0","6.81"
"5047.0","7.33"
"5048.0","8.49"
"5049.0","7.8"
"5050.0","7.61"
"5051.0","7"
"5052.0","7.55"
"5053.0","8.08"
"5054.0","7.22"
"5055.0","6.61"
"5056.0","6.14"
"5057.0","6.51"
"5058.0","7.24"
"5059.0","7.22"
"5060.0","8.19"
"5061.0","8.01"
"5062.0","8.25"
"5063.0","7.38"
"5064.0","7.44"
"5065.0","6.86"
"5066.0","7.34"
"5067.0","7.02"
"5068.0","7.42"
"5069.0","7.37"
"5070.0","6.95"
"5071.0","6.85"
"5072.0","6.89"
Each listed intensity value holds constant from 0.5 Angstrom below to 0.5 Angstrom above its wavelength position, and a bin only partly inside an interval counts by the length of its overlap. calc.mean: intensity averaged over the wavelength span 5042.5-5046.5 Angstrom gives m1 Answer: 6.89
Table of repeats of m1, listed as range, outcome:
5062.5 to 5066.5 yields 7.25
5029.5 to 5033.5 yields 7.43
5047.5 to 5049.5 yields 8.14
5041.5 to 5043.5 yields 6.85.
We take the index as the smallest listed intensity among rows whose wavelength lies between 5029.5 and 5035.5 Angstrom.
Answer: 7.02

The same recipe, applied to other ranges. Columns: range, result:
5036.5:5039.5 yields 6.54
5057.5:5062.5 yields 7.22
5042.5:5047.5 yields 6.43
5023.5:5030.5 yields 6.4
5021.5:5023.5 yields 6.58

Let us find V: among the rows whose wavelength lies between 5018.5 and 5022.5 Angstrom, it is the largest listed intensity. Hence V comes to 6.74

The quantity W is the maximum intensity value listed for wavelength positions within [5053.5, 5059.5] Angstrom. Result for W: 7.24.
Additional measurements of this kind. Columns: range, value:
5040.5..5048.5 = 8.49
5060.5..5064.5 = 8.25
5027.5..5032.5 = 8.08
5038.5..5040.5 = 6.8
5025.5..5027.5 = 6.78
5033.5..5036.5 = 7.49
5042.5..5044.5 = 7.56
